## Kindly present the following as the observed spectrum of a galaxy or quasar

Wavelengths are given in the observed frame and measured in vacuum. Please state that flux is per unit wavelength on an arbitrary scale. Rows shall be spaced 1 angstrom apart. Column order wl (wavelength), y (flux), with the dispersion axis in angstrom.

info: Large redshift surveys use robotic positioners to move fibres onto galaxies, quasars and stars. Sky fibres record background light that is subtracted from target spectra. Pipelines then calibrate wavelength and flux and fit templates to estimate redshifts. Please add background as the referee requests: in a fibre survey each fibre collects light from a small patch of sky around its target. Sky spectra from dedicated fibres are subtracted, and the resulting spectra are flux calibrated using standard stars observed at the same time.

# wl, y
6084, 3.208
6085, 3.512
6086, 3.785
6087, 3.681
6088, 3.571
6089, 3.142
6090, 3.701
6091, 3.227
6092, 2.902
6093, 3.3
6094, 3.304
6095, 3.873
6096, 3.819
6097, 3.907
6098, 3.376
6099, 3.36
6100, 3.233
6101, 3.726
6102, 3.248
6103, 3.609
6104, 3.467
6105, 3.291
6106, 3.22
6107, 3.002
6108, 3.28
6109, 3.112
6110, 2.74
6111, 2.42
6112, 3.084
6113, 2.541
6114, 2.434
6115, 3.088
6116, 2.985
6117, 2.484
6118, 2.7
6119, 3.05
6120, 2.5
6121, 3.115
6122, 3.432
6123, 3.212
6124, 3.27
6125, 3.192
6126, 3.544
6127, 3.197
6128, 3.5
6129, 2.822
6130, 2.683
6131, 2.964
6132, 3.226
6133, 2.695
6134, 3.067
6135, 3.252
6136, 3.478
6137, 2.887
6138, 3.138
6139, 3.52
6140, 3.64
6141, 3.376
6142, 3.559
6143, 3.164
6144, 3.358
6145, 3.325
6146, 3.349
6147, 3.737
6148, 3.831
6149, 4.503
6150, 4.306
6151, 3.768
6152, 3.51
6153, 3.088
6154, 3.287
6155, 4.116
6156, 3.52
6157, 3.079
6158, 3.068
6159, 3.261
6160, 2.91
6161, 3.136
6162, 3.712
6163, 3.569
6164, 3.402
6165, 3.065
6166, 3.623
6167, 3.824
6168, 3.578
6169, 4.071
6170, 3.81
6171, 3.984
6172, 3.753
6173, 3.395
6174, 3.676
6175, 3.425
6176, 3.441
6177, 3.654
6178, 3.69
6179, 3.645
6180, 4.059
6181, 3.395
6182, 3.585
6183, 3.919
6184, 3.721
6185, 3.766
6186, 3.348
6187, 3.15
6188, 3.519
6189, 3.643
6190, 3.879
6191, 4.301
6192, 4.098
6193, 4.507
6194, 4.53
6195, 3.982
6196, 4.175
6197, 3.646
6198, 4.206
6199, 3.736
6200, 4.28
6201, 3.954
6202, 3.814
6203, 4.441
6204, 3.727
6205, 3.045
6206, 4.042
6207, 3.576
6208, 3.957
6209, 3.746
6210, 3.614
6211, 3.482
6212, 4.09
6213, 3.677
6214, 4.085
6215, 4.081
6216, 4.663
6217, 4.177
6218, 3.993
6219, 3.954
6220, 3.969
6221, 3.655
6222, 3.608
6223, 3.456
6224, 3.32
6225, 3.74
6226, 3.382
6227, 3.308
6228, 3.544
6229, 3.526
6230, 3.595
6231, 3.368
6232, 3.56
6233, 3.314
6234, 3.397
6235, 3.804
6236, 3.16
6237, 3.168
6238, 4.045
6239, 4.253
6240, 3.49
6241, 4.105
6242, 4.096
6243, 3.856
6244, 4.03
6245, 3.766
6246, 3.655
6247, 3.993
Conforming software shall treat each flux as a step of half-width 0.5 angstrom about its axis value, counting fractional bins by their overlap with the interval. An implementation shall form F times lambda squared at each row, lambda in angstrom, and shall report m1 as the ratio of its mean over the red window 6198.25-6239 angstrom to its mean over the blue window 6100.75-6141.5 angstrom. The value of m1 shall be 1.2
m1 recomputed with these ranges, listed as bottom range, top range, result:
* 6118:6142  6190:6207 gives 1.30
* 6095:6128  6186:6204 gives 1.29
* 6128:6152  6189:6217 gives 1.20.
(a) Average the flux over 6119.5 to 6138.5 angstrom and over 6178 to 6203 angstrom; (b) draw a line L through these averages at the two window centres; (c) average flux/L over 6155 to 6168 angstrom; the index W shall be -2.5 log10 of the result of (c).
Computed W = 0.042 mag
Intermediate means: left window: 3.11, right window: 3.88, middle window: 3.39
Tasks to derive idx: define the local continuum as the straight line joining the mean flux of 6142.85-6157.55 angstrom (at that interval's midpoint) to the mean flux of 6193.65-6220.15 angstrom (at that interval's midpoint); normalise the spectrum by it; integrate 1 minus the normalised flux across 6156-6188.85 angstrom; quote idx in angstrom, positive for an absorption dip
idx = 1.8 angstrom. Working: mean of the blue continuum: 3.6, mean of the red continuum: 3.95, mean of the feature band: 3.54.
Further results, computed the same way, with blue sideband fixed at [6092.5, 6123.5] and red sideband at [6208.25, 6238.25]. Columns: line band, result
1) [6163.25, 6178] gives -0.77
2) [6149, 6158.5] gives -0.60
